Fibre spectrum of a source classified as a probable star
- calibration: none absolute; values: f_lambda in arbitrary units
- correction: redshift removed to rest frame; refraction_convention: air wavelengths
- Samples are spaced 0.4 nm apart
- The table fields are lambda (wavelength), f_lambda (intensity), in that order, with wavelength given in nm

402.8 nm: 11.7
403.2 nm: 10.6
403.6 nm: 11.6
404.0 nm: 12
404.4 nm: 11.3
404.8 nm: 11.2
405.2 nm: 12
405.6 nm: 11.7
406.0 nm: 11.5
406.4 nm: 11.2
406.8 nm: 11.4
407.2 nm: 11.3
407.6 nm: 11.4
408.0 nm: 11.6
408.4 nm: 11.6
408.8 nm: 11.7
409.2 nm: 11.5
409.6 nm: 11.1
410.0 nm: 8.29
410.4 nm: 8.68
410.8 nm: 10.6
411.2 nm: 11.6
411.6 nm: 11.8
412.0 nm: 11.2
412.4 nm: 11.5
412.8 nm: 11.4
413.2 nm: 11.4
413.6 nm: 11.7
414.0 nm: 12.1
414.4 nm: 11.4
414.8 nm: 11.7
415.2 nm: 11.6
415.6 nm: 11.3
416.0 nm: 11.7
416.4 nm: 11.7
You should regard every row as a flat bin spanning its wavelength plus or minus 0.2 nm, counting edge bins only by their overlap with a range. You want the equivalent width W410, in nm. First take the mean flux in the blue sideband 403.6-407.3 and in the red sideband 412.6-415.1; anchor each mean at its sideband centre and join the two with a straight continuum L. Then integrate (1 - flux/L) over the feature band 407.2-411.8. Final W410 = 0.26 nm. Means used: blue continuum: 11.5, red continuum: 11.6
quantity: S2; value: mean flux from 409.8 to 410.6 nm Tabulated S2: 8.48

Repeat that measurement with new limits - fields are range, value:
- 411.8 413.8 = 11.4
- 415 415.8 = 11.4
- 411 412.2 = 11.5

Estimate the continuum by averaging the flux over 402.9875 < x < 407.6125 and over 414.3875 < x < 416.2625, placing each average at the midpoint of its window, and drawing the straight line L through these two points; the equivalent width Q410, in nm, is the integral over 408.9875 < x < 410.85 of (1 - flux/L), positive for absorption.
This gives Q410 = 0.24 nm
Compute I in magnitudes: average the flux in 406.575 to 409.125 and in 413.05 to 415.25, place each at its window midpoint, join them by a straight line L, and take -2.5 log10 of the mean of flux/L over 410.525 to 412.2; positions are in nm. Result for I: 0.04 mag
